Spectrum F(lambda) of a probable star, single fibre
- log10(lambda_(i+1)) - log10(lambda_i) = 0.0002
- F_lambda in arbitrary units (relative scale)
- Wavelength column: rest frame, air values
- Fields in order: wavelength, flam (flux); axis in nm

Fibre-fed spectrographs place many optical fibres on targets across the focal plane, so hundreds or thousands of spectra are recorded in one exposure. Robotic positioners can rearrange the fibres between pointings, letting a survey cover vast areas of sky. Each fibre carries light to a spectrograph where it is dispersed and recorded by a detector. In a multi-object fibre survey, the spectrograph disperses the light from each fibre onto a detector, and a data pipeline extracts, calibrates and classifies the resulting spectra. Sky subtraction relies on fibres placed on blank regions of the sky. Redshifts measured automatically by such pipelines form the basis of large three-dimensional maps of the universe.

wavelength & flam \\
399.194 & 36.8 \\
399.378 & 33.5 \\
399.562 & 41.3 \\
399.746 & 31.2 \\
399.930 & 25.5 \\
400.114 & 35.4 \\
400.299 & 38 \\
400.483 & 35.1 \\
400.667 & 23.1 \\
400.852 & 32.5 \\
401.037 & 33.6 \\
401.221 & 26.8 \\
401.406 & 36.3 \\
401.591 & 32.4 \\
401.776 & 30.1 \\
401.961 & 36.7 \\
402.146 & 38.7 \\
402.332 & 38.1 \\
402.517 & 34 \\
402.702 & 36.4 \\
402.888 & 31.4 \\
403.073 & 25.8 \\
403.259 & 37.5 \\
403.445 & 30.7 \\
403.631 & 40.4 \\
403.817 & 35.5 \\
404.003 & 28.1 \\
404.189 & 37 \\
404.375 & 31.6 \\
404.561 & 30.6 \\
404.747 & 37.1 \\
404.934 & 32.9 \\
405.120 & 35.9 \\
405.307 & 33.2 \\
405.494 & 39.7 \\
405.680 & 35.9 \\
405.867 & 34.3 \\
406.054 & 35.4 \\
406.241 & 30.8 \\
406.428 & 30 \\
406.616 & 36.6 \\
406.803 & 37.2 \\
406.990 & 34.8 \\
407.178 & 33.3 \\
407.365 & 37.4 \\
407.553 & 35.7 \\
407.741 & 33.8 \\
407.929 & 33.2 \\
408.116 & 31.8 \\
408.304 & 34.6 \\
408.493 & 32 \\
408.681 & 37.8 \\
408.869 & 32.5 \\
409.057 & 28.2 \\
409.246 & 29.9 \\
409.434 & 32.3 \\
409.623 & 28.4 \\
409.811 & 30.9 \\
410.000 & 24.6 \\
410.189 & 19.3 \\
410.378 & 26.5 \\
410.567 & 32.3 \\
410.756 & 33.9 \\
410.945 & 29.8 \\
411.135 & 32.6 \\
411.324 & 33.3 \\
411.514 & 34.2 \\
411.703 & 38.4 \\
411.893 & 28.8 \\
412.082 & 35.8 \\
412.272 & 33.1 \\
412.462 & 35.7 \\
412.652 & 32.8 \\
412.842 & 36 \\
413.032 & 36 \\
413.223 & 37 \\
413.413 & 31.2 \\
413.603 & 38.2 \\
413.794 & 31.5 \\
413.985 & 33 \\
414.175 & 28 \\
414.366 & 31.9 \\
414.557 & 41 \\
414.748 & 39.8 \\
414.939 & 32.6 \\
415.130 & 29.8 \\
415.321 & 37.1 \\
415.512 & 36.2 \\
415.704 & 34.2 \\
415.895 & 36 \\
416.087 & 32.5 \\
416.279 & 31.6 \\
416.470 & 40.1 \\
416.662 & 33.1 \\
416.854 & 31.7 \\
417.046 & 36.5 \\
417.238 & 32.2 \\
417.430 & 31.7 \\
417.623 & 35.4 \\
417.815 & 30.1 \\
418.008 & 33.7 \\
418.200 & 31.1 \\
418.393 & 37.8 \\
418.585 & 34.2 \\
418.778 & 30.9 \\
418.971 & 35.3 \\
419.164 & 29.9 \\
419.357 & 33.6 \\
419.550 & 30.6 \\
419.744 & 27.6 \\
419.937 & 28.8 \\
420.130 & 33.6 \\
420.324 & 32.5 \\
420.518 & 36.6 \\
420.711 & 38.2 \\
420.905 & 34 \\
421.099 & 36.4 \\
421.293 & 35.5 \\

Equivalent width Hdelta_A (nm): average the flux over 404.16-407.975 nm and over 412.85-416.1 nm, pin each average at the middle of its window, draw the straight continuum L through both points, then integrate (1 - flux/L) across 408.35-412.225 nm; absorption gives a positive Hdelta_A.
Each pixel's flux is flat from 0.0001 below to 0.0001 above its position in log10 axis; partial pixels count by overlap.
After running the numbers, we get 0.38 nm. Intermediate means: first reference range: 34.6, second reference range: 34.6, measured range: 31.1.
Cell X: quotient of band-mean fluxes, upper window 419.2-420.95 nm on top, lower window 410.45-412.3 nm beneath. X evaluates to 0.99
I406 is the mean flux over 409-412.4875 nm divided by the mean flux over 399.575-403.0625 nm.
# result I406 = 0.9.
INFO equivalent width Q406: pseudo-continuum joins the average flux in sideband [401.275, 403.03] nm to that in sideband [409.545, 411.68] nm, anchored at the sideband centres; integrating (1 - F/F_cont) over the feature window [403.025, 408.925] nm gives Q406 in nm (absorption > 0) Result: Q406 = -0.34 nm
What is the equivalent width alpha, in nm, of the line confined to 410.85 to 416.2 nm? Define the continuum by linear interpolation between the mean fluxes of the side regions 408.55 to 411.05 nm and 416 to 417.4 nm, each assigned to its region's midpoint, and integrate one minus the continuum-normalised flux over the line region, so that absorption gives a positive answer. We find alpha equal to -0.37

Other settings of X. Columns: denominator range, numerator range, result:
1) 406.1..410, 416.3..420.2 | 1.00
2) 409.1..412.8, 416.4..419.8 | 1.06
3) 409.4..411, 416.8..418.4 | 1.16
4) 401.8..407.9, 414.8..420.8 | 0.97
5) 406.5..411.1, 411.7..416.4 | 1.07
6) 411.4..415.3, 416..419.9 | 0.96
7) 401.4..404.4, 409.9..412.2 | 0.90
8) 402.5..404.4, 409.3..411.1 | 0.86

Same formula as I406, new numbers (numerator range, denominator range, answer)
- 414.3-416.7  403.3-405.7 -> 1.02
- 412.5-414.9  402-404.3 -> 1.01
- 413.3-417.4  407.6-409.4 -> 1.04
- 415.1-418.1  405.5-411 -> 1.05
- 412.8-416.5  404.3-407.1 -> 1.00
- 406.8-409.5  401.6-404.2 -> 0.98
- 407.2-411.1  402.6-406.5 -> 0.92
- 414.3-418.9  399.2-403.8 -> 1.02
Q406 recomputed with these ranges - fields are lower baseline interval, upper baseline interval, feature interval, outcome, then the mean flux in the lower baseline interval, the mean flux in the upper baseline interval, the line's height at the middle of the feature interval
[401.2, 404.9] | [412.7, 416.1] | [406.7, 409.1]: 0.00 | 33.9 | 34.6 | 34.2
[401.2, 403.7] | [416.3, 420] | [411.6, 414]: -0.09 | 34.1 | 32.9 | 33.3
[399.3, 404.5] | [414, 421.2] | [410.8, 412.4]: 0.01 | 33.4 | 33.7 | 33.6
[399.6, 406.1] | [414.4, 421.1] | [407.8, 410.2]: 0.21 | 33.7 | 33.8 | 33.7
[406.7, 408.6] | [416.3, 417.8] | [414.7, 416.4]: -0.01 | 34.4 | 34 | 34.1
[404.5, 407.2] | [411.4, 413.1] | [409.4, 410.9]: 0.27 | 34.6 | 34.5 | 34.5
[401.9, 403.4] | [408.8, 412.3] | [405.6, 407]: -0.06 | 34.6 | 30.7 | 32.8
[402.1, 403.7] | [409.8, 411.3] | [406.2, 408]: -0.17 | 34.6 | 28.8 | 31.4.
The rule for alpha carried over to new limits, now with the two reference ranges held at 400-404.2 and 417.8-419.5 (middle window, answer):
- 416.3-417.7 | -0.048 nm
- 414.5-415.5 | -0.083 nm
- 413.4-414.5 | 0.016 nm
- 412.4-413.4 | -0.058 nm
